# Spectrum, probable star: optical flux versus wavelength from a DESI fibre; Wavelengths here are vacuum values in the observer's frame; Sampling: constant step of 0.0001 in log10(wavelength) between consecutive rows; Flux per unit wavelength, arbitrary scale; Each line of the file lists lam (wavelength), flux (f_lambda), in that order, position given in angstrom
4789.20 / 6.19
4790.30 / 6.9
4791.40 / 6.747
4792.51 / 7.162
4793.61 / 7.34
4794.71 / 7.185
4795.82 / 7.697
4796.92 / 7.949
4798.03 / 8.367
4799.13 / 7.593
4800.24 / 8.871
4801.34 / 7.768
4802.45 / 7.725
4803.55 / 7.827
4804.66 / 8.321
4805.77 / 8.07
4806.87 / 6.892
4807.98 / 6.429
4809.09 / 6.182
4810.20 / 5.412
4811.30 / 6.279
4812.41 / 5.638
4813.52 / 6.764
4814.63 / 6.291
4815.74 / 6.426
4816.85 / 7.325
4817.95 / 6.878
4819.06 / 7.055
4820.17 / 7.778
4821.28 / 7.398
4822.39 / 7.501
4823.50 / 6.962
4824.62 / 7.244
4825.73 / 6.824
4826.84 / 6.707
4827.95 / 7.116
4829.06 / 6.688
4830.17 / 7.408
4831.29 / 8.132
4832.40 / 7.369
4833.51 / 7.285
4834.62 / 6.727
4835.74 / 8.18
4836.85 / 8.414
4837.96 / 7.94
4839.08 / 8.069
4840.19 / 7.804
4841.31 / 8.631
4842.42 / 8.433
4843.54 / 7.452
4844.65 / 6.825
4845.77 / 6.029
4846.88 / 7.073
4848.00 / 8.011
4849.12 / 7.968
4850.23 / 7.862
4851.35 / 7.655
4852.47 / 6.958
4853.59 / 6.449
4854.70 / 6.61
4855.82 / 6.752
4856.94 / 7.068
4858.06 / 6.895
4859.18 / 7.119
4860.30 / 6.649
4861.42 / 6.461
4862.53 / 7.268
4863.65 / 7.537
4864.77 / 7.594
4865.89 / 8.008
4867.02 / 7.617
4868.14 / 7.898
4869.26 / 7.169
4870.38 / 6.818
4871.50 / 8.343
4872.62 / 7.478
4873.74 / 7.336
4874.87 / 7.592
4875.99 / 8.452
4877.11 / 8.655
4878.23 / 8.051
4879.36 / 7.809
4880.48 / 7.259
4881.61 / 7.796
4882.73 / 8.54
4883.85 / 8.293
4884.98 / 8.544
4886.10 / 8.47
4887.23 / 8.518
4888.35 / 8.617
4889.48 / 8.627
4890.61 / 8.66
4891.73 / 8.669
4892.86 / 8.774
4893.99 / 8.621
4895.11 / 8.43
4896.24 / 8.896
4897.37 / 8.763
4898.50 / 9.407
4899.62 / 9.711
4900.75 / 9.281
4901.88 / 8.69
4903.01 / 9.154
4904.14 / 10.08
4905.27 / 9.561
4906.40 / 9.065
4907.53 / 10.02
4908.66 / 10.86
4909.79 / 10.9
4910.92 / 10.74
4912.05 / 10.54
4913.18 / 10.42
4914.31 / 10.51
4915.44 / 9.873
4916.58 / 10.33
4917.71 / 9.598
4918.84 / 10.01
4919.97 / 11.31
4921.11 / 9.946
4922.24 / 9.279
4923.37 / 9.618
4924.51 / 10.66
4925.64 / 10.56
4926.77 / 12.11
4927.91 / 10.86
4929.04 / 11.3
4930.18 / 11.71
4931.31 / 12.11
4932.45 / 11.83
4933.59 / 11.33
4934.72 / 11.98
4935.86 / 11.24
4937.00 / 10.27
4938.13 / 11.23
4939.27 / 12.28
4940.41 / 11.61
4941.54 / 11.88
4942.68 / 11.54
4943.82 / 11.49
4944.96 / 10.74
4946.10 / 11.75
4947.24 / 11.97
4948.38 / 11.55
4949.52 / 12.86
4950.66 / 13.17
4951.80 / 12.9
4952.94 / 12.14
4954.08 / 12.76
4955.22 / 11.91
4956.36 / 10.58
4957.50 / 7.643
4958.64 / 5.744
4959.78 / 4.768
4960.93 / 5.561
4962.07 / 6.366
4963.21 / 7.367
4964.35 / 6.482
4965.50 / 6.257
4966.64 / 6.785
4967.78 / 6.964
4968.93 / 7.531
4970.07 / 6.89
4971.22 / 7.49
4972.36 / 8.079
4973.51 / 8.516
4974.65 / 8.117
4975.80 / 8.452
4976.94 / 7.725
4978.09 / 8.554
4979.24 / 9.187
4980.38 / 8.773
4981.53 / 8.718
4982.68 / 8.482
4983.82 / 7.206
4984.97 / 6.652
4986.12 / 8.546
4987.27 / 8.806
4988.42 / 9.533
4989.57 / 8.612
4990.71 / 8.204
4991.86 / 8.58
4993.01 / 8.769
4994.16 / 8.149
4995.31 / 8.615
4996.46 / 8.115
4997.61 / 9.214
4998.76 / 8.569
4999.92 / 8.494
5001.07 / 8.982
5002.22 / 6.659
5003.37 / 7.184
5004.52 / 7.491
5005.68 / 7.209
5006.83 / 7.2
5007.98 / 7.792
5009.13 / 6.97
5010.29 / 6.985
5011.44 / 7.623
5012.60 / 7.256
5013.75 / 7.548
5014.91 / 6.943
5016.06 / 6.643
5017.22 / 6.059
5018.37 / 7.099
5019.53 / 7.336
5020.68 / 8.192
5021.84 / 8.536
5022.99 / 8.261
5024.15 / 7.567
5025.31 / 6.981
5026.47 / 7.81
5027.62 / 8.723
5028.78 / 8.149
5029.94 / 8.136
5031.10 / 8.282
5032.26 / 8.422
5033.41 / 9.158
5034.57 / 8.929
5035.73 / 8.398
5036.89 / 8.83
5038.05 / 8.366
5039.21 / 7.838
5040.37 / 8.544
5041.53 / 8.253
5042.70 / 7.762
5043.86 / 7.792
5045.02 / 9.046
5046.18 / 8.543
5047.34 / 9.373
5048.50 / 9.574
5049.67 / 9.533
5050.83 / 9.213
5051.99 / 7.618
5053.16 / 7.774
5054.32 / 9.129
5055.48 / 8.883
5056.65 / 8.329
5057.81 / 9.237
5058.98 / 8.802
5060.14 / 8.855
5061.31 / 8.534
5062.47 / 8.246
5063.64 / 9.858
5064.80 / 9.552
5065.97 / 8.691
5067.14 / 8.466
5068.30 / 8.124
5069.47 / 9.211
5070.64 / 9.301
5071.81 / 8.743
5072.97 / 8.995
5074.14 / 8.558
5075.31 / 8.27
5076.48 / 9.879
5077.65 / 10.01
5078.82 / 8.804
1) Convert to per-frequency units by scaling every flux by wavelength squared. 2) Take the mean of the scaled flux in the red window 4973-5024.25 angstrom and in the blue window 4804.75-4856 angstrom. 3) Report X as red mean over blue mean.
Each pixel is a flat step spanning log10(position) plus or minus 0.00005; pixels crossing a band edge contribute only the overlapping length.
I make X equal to 1.19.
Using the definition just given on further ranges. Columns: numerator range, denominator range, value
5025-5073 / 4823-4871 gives 1.28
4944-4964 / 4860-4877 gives 1.37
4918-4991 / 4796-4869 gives 1.39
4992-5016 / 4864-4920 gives 0.92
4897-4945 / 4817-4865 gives 1.49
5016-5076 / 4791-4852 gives 1.26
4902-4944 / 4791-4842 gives 1.53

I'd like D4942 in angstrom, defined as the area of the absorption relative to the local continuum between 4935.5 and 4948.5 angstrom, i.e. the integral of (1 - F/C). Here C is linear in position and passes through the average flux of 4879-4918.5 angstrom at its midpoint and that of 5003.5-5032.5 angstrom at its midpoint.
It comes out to -4.3 angstrom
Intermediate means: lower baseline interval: 9.21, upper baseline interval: 7.55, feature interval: 11.5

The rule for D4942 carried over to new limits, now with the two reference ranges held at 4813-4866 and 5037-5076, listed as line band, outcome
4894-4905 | -2.1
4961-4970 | 1.5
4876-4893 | -1.7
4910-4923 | -4.1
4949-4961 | -3.2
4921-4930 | -3.2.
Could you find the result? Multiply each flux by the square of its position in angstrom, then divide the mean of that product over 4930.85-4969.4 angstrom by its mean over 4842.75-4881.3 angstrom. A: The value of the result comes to 1.41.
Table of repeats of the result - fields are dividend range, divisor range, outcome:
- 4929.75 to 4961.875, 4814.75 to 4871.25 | 1.55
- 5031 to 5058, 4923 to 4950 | 0.79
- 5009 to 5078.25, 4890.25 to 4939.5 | 0.86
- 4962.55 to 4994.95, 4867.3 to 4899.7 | 1.00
